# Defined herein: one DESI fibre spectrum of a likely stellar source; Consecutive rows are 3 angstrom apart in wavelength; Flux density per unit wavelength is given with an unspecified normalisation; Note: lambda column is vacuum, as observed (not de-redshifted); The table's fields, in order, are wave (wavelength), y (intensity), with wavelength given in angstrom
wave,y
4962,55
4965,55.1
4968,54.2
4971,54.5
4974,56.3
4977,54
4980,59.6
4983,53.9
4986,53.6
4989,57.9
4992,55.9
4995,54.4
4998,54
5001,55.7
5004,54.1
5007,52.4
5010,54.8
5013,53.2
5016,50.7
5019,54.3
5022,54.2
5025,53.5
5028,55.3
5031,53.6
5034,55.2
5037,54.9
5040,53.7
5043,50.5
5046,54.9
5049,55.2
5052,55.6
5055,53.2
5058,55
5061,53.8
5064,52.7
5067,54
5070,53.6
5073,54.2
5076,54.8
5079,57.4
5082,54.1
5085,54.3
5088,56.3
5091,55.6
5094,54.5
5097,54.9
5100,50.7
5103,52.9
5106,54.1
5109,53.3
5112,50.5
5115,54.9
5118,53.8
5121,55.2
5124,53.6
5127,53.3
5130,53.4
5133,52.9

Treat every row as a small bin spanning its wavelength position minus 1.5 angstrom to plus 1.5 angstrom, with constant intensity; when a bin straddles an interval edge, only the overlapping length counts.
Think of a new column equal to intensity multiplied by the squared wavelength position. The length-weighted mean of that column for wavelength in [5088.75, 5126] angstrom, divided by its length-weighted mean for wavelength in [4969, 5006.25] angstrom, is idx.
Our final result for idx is 1.0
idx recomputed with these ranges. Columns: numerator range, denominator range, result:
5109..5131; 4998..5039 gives 1.03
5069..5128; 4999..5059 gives 1.03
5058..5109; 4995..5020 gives 1.04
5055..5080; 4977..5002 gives 1.01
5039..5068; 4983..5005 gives 1.00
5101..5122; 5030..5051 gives 1.02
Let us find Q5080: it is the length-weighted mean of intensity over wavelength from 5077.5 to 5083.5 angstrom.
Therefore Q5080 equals 55.8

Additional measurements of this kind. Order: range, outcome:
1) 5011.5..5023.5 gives 53.1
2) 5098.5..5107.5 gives 52.6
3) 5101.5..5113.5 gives 52.7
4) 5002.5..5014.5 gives 53.6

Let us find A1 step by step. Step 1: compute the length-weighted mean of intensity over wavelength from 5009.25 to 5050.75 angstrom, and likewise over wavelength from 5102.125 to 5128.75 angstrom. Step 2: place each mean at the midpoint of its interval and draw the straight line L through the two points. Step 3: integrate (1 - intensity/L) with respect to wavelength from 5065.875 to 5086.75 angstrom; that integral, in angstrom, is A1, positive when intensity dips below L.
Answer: -0.4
